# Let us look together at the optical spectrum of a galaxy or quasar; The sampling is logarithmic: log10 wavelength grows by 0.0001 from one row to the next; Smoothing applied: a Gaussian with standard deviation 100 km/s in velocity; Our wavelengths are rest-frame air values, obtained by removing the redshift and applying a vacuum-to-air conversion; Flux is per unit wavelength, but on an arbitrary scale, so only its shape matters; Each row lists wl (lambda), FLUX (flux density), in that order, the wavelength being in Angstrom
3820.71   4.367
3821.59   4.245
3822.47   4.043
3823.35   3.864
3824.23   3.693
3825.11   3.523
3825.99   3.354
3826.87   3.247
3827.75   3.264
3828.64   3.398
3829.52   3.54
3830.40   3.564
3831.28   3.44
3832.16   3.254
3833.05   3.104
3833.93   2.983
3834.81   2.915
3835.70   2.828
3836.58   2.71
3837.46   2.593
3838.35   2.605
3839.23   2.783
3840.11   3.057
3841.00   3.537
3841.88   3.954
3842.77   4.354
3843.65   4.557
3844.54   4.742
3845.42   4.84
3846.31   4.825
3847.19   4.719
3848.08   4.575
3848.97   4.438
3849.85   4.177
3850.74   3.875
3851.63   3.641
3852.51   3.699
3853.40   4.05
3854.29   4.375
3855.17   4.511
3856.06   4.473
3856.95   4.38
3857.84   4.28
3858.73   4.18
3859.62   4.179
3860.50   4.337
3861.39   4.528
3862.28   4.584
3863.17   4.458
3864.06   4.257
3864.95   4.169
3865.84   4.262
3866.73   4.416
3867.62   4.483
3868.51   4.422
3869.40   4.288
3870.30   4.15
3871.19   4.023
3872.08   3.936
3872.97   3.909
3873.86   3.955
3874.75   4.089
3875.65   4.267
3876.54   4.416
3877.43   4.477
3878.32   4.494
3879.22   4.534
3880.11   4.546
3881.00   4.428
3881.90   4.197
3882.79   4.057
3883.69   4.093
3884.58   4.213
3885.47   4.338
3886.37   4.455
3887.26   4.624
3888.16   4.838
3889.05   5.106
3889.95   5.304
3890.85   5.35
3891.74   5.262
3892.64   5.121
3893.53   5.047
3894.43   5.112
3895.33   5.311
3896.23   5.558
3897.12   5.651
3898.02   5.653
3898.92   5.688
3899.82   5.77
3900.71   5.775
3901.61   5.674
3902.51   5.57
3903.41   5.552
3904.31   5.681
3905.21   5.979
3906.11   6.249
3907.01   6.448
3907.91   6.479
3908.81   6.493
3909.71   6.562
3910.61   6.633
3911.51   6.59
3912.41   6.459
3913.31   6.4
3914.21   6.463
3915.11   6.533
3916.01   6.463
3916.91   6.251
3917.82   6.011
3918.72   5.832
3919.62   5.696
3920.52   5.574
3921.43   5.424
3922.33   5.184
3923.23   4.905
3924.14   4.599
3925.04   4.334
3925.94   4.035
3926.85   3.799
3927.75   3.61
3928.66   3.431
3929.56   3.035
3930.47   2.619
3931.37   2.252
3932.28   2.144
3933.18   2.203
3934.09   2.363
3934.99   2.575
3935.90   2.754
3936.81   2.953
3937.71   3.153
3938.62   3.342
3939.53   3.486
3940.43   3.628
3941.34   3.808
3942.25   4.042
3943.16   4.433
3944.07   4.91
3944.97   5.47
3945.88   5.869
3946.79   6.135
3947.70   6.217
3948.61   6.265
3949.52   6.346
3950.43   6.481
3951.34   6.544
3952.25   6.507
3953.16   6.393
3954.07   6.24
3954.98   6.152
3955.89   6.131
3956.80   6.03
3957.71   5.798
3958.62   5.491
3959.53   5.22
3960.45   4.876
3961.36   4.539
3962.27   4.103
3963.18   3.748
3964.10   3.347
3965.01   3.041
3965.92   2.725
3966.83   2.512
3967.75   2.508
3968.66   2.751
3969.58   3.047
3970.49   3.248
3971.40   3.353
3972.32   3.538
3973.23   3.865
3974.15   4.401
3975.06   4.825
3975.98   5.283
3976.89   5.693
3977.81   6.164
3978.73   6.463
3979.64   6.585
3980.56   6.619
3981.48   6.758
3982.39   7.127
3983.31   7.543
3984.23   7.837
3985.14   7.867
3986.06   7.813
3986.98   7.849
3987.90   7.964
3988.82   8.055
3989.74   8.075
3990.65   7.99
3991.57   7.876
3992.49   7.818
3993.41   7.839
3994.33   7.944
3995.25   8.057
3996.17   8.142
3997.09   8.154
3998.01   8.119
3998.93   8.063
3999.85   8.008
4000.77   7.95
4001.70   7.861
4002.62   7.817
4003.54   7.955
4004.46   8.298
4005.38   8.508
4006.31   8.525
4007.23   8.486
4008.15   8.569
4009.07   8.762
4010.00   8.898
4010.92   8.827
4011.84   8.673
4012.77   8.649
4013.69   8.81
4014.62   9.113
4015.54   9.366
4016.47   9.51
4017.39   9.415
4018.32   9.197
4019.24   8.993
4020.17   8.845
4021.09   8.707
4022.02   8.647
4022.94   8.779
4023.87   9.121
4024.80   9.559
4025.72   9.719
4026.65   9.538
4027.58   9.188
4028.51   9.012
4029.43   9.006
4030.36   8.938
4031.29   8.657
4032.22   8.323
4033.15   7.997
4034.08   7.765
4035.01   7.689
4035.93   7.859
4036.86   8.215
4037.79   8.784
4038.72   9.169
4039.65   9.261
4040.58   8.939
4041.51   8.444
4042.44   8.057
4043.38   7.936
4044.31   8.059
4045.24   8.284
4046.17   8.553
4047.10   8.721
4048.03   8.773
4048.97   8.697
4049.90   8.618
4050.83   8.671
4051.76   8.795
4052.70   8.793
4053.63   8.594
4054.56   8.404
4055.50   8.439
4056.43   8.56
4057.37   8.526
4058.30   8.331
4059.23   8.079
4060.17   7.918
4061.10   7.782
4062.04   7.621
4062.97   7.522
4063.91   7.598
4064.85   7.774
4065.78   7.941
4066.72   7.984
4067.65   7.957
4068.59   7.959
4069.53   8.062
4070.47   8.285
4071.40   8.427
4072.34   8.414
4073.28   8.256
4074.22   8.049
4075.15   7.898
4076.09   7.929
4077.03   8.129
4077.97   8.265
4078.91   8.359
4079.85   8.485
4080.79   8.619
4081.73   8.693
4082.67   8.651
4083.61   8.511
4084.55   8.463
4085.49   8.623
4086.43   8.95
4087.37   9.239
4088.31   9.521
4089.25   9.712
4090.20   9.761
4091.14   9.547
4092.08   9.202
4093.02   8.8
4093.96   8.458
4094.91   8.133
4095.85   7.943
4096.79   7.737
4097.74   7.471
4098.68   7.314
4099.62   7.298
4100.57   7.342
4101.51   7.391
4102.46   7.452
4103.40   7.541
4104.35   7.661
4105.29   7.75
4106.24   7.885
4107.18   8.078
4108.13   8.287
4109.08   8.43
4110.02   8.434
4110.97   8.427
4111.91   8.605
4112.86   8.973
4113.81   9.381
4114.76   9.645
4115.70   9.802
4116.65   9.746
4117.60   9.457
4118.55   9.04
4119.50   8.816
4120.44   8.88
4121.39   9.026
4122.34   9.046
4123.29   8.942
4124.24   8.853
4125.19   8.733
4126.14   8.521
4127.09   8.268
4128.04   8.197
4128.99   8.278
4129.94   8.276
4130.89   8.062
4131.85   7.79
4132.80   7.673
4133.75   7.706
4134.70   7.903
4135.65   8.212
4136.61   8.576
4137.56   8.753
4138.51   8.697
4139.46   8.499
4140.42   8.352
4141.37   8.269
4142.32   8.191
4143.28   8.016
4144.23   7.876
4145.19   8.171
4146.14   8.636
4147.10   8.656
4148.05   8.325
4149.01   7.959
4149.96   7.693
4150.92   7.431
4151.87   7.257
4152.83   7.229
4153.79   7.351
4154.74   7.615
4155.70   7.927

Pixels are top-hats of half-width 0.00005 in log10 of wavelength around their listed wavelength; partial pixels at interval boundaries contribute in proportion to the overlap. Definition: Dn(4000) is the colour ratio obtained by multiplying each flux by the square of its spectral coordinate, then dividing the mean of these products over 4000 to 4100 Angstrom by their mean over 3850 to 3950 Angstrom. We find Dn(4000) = 1.94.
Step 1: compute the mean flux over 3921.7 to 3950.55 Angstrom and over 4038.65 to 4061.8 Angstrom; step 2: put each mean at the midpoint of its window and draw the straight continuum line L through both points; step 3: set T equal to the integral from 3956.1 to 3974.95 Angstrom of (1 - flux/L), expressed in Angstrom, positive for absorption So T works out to 4.4 Angstrom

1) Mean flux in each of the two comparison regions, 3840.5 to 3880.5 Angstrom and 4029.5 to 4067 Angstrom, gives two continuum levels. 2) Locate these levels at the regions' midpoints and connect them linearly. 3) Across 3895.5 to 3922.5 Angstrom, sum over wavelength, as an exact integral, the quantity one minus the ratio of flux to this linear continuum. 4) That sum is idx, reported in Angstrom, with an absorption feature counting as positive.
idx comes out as -3.4 Angstrom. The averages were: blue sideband 4.29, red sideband 8.33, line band 6.01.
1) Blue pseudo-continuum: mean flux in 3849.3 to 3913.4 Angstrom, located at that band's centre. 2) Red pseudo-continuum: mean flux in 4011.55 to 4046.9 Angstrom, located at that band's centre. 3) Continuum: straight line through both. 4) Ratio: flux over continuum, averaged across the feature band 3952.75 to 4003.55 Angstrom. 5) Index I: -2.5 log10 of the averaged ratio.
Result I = 0.224 mag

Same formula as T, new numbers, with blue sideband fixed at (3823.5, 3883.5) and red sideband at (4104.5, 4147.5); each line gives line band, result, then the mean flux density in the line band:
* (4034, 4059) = -4.50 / 8.49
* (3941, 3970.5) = 3.90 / 4.9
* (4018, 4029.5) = -3.87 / 9.11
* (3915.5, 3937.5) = 4.58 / 4.08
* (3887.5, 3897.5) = -1.31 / 5.23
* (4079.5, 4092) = -1.82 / 9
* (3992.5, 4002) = -2.44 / 8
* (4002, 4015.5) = -4.15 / 8.58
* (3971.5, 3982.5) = 1.01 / 5.49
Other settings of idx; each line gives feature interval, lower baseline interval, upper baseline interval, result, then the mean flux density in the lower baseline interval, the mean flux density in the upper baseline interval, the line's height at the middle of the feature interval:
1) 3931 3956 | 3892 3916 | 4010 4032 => 8.7 Angstrom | 5.95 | 9.04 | 6.99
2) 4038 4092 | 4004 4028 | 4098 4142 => 1.4 Angstrom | 8.95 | 8.39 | 8.69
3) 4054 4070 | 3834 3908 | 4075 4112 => -0.5 Angstrom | 4.51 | 8.33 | 7.78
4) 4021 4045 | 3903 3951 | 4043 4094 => -3.6 Angstrom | 4.91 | 8.44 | 7.56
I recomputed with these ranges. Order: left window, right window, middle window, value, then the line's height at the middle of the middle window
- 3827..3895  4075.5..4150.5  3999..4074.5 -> -0.193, 7.14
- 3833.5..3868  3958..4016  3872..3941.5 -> 0.056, 5.09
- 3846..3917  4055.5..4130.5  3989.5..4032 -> -0.216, 7.06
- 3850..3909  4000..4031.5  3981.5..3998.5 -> 0.024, 8.04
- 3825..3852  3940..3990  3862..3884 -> -0.042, 4.11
